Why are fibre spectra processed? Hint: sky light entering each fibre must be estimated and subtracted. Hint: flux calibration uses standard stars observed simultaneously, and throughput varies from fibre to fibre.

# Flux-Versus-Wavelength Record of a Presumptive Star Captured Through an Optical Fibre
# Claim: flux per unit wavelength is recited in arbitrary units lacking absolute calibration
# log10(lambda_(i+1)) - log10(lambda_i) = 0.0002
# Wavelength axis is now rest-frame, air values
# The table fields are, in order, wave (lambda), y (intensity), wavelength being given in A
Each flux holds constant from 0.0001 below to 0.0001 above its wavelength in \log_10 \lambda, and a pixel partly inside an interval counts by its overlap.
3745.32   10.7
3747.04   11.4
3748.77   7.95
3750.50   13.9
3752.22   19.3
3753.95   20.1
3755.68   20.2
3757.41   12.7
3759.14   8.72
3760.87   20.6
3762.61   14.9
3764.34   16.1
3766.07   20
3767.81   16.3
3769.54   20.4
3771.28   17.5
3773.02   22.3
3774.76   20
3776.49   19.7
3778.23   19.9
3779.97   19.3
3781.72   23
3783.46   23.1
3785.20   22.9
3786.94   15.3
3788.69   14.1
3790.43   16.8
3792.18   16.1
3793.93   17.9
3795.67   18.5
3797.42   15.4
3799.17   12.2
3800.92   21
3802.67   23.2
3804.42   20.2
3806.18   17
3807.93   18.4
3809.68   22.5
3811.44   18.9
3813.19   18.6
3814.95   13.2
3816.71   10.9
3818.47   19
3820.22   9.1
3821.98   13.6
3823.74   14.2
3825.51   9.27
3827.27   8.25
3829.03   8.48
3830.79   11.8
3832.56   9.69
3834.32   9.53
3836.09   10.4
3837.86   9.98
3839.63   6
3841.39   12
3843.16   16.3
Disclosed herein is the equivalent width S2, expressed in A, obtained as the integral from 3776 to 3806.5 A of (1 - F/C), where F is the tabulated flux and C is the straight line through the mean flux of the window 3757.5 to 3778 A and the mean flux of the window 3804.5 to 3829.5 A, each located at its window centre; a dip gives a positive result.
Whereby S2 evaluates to -4.48 A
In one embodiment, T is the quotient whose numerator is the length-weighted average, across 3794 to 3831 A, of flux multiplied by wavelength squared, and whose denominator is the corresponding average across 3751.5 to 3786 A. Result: 0.84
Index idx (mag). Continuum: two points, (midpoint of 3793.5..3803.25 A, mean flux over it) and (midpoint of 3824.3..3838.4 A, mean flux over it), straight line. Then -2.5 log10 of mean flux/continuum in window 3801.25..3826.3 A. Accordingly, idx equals -0.15 mag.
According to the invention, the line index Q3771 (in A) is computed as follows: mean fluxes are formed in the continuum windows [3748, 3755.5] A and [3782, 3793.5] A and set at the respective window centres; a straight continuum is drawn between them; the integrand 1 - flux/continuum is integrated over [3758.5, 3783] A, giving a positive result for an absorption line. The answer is -2.1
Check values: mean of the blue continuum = 15.9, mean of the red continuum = 18.3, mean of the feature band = 18.6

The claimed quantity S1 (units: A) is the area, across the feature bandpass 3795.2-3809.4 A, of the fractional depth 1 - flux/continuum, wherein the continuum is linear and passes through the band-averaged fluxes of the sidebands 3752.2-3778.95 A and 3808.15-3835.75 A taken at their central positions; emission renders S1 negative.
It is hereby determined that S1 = -3.42 A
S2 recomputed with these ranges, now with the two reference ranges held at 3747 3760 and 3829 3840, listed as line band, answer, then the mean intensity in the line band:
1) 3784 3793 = -3.5 A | 17.3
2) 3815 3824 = -2.4 A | 13.3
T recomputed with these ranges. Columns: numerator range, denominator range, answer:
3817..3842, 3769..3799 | 0.59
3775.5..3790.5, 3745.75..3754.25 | 1.42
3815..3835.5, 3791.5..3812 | 0.62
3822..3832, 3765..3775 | 0.57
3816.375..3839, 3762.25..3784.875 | 0.58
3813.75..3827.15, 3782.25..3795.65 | 0.71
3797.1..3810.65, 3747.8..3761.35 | 1.27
